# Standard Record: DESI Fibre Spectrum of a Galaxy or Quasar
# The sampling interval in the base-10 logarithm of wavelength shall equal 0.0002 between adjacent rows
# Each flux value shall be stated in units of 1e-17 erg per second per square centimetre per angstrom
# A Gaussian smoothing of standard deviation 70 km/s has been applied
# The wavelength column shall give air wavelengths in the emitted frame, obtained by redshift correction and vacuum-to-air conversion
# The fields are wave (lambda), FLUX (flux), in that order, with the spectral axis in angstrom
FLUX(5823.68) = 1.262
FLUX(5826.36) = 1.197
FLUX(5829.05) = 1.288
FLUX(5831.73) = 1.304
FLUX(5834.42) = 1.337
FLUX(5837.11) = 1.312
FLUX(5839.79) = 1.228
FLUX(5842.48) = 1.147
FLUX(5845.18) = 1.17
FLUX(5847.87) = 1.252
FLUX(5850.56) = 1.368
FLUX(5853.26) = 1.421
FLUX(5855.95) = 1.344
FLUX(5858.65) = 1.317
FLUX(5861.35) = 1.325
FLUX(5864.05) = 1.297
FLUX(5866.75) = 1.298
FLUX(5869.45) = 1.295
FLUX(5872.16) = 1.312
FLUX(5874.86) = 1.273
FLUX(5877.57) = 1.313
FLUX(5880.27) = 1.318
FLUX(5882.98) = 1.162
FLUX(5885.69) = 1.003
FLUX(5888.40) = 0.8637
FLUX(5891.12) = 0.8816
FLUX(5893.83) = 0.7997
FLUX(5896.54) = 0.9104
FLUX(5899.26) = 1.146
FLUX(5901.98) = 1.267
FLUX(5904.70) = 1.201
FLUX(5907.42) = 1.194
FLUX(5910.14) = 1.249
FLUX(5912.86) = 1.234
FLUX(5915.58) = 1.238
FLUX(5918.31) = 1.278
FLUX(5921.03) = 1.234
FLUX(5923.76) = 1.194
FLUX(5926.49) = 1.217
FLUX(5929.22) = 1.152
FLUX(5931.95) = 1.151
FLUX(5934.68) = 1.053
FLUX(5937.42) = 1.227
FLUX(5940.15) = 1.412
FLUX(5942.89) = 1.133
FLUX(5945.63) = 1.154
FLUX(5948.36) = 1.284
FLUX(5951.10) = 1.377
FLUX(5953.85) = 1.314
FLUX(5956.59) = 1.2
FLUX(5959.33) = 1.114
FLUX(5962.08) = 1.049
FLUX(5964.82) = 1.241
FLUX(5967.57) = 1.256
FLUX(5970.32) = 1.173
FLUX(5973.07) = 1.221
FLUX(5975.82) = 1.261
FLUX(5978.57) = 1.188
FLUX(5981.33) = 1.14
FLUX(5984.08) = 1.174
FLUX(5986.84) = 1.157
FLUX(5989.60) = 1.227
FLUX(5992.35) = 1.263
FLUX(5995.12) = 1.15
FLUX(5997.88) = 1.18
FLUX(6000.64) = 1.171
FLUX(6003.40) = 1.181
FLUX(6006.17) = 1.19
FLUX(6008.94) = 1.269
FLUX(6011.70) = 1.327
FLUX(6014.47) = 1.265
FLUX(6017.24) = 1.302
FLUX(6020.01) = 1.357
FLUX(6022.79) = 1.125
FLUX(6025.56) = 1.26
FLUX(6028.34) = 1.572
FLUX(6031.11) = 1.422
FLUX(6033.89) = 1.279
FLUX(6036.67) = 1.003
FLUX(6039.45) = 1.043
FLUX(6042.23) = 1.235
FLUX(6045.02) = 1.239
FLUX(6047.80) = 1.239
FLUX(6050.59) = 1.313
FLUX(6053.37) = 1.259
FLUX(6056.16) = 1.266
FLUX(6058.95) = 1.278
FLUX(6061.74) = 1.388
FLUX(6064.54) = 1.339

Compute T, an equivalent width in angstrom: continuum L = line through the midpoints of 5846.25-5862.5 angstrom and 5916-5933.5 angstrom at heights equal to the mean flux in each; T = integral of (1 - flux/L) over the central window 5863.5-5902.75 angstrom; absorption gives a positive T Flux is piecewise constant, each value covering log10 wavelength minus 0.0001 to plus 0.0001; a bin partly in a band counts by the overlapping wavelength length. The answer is 4.5 angstrom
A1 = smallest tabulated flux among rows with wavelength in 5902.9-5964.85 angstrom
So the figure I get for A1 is 1.049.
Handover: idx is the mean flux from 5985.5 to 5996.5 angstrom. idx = 1.2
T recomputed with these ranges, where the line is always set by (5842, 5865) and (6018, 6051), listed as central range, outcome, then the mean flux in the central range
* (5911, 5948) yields 2.1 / 1.21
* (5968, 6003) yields 2.0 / 1.19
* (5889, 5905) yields 3.4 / 1.01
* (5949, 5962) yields 0.4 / 1.23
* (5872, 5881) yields -0.1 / 1.3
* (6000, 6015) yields 0.3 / 1.24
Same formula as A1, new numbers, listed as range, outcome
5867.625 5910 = 0.7997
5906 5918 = 1.194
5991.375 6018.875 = 1.15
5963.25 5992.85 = 1.14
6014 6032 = 1.125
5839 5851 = 1.147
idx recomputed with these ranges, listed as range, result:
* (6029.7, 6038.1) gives 1.24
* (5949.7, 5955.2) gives 1.34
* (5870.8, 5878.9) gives 1.3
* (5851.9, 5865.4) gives 1.34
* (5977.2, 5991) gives 1.18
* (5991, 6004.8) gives 1.19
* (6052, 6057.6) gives 1.26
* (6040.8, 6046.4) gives 1.23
